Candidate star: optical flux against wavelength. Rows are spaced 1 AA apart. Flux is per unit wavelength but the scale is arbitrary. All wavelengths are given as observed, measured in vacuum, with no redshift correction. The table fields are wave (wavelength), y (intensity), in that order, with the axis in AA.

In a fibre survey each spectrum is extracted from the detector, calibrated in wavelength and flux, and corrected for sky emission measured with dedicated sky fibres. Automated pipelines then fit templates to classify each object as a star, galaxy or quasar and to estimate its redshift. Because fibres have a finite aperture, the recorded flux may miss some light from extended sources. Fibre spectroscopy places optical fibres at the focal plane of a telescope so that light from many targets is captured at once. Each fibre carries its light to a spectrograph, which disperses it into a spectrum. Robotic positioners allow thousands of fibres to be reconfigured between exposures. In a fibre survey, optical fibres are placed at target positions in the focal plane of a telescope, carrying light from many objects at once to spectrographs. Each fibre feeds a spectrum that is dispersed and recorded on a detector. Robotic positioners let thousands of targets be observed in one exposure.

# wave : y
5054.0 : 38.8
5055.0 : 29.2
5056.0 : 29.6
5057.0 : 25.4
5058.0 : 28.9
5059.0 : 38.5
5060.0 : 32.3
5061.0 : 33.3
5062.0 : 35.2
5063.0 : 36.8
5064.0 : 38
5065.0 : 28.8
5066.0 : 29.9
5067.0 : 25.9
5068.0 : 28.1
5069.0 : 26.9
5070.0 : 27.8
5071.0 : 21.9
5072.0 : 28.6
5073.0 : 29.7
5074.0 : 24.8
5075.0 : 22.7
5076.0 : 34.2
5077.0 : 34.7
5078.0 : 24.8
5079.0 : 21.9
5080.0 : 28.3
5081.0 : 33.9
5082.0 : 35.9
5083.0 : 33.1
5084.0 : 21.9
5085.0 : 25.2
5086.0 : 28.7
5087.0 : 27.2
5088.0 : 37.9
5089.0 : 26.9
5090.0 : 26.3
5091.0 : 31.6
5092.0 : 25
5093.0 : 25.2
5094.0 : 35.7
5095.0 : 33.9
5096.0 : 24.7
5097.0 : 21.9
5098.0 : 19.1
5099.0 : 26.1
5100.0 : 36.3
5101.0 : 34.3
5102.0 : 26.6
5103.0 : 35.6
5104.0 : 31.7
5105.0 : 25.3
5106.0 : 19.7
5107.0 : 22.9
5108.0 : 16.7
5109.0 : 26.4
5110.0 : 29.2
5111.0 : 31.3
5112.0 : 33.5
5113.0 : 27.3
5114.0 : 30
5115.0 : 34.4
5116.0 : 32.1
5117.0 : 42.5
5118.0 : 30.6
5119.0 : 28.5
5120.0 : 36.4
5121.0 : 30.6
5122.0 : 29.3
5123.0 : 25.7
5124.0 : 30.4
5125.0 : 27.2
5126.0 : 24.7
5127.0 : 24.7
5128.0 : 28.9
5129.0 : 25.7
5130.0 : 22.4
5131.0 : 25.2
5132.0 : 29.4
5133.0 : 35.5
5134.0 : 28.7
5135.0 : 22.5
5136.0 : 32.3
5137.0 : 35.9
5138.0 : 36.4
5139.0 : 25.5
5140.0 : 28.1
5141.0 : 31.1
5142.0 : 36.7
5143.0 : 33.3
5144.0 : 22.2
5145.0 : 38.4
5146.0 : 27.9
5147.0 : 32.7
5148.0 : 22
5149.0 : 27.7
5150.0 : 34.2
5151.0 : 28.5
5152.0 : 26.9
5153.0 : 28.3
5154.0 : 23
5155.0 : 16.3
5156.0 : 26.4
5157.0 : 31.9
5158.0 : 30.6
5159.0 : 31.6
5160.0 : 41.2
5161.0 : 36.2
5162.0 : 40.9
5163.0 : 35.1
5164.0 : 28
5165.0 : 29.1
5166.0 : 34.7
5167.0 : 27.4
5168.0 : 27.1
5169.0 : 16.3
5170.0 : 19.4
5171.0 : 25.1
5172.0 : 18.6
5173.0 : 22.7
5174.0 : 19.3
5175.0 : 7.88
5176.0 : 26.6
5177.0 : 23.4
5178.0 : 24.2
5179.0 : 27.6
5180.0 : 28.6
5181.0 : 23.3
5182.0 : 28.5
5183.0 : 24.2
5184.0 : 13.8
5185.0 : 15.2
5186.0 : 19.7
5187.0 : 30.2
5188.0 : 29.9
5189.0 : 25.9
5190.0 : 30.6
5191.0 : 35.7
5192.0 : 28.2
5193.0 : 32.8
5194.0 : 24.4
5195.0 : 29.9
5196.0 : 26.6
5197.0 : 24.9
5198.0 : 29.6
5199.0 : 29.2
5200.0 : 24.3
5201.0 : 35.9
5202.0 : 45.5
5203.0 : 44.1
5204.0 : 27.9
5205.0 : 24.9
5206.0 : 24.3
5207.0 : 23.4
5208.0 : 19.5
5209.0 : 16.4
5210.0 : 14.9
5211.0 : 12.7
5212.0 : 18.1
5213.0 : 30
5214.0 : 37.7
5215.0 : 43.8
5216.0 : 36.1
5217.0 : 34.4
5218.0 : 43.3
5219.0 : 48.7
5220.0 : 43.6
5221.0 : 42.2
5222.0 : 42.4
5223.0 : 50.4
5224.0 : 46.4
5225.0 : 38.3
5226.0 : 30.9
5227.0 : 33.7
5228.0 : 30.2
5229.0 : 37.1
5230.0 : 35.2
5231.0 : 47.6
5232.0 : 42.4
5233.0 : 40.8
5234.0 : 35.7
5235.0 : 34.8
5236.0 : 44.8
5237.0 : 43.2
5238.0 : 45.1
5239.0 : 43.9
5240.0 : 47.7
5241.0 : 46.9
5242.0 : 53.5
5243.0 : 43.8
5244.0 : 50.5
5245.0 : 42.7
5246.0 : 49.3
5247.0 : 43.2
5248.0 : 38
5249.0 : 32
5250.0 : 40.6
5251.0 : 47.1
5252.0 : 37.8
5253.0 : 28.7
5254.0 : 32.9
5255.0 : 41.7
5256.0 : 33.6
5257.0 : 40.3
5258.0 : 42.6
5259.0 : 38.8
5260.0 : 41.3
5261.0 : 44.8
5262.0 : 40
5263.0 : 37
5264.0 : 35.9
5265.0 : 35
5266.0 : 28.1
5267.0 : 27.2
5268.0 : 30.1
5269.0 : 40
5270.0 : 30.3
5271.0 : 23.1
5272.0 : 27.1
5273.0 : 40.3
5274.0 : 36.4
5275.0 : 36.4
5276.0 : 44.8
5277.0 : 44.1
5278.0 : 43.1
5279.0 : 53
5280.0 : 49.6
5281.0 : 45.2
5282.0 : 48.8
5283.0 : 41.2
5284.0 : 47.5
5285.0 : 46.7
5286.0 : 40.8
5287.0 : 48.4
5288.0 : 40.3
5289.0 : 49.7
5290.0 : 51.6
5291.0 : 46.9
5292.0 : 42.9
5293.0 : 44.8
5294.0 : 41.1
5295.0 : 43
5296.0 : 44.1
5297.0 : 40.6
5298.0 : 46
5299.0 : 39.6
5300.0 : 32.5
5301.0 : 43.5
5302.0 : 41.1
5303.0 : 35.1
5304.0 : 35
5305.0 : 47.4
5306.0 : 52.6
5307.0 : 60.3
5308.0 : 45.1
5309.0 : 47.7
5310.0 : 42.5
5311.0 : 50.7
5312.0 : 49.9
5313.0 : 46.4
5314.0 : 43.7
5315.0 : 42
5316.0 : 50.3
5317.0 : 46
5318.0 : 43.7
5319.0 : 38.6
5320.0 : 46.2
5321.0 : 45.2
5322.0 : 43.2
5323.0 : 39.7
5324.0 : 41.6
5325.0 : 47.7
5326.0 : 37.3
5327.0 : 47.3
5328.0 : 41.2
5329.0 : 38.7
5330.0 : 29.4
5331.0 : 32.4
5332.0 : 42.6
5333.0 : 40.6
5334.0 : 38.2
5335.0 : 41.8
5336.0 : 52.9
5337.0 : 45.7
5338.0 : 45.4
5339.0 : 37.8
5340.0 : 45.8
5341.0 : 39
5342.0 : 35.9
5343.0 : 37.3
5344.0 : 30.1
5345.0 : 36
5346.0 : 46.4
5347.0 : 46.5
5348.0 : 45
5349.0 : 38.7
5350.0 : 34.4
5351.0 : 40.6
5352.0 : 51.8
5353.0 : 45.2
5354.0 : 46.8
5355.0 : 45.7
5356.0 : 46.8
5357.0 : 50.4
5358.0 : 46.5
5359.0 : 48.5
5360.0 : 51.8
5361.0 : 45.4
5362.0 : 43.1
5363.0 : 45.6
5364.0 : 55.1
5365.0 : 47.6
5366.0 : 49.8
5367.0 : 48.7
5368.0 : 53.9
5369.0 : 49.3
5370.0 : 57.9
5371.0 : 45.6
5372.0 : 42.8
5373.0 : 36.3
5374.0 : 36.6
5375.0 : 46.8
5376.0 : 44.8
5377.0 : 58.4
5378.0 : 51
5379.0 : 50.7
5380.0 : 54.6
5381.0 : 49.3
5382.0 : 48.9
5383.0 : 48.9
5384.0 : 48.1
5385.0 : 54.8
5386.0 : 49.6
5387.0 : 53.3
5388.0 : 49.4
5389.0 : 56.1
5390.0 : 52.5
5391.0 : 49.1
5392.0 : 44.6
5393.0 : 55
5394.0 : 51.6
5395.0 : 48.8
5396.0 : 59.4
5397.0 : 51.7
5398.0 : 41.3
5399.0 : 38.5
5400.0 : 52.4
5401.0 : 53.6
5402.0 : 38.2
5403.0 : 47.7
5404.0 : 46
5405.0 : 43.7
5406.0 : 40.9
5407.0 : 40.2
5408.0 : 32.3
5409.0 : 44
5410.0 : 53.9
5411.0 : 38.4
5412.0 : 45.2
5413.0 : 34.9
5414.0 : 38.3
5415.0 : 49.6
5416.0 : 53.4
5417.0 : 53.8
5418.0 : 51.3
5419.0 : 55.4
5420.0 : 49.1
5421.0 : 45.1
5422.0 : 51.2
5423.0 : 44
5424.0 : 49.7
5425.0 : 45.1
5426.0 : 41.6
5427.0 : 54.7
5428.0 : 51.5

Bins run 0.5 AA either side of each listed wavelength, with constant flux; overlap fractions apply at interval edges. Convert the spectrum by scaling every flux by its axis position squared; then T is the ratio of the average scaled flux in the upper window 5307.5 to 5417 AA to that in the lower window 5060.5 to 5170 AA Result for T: 1.71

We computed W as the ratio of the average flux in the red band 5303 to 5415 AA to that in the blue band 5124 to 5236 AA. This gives 1.52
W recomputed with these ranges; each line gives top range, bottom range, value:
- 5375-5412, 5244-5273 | 1.30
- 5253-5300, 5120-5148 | 1.38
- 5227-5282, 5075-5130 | 1.38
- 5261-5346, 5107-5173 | 1.44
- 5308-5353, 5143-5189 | 1.60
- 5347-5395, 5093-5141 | 1.67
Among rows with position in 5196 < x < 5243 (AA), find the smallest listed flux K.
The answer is 12.7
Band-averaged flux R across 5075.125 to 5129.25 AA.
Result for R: 28.9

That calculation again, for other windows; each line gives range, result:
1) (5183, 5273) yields 34.9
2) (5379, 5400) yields 50.3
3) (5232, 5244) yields 43.9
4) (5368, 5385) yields 48.5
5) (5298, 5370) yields 44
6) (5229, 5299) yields 41.2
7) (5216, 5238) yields 40.3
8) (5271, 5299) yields 43.4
